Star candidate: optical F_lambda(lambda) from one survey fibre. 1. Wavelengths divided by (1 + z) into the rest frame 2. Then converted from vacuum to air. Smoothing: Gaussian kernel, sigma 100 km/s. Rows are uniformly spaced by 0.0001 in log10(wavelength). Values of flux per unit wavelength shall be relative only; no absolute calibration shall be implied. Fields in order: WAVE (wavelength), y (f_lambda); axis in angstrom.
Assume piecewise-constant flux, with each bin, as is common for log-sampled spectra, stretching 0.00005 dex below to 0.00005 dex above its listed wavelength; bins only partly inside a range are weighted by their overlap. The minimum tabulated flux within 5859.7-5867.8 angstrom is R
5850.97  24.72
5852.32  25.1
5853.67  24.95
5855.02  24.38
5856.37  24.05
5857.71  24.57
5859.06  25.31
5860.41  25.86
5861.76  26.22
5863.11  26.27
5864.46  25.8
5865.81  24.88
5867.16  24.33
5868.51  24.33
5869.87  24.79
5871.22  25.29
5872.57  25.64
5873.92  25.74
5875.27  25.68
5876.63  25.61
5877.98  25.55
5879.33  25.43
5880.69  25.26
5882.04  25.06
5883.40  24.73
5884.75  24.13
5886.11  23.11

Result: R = 24.33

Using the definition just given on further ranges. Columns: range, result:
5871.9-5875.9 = 25.64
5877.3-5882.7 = 25.06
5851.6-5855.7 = 24.38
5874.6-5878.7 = 25.55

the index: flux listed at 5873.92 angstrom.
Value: 25.74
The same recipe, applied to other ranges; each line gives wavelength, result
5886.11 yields 23.11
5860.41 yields 25.86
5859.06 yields 25.31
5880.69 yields 25.26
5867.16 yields 24.33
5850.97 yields 24.72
